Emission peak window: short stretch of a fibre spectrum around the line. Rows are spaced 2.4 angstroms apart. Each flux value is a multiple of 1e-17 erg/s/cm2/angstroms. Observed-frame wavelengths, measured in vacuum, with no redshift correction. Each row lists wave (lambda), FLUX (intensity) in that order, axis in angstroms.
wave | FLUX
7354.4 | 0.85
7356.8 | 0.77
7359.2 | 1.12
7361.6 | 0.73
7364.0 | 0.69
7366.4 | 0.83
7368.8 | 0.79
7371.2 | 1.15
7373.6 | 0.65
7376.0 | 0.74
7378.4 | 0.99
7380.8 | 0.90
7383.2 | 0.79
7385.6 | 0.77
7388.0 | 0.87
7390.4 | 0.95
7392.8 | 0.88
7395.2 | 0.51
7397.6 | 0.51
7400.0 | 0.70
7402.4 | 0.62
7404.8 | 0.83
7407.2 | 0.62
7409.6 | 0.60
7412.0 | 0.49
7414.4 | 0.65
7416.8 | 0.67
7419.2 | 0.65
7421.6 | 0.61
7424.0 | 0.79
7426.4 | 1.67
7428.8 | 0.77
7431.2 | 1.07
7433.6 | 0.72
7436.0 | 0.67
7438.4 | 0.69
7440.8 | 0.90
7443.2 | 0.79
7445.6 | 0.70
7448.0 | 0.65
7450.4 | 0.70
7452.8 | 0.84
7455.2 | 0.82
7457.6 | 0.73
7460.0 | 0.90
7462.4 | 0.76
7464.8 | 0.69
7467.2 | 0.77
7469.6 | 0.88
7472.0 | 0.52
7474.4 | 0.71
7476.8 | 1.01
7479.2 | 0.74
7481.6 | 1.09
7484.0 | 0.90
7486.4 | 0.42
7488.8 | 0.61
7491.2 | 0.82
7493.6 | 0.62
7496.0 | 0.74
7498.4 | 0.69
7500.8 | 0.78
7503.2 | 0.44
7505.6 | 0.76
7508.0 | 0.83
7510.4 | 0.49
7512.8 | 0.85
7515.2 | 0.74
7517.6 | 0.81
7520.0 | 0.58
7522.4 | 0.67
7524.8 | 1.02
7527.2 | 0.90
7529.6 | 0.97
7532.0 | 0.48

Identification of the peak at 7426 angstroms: H-gamma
